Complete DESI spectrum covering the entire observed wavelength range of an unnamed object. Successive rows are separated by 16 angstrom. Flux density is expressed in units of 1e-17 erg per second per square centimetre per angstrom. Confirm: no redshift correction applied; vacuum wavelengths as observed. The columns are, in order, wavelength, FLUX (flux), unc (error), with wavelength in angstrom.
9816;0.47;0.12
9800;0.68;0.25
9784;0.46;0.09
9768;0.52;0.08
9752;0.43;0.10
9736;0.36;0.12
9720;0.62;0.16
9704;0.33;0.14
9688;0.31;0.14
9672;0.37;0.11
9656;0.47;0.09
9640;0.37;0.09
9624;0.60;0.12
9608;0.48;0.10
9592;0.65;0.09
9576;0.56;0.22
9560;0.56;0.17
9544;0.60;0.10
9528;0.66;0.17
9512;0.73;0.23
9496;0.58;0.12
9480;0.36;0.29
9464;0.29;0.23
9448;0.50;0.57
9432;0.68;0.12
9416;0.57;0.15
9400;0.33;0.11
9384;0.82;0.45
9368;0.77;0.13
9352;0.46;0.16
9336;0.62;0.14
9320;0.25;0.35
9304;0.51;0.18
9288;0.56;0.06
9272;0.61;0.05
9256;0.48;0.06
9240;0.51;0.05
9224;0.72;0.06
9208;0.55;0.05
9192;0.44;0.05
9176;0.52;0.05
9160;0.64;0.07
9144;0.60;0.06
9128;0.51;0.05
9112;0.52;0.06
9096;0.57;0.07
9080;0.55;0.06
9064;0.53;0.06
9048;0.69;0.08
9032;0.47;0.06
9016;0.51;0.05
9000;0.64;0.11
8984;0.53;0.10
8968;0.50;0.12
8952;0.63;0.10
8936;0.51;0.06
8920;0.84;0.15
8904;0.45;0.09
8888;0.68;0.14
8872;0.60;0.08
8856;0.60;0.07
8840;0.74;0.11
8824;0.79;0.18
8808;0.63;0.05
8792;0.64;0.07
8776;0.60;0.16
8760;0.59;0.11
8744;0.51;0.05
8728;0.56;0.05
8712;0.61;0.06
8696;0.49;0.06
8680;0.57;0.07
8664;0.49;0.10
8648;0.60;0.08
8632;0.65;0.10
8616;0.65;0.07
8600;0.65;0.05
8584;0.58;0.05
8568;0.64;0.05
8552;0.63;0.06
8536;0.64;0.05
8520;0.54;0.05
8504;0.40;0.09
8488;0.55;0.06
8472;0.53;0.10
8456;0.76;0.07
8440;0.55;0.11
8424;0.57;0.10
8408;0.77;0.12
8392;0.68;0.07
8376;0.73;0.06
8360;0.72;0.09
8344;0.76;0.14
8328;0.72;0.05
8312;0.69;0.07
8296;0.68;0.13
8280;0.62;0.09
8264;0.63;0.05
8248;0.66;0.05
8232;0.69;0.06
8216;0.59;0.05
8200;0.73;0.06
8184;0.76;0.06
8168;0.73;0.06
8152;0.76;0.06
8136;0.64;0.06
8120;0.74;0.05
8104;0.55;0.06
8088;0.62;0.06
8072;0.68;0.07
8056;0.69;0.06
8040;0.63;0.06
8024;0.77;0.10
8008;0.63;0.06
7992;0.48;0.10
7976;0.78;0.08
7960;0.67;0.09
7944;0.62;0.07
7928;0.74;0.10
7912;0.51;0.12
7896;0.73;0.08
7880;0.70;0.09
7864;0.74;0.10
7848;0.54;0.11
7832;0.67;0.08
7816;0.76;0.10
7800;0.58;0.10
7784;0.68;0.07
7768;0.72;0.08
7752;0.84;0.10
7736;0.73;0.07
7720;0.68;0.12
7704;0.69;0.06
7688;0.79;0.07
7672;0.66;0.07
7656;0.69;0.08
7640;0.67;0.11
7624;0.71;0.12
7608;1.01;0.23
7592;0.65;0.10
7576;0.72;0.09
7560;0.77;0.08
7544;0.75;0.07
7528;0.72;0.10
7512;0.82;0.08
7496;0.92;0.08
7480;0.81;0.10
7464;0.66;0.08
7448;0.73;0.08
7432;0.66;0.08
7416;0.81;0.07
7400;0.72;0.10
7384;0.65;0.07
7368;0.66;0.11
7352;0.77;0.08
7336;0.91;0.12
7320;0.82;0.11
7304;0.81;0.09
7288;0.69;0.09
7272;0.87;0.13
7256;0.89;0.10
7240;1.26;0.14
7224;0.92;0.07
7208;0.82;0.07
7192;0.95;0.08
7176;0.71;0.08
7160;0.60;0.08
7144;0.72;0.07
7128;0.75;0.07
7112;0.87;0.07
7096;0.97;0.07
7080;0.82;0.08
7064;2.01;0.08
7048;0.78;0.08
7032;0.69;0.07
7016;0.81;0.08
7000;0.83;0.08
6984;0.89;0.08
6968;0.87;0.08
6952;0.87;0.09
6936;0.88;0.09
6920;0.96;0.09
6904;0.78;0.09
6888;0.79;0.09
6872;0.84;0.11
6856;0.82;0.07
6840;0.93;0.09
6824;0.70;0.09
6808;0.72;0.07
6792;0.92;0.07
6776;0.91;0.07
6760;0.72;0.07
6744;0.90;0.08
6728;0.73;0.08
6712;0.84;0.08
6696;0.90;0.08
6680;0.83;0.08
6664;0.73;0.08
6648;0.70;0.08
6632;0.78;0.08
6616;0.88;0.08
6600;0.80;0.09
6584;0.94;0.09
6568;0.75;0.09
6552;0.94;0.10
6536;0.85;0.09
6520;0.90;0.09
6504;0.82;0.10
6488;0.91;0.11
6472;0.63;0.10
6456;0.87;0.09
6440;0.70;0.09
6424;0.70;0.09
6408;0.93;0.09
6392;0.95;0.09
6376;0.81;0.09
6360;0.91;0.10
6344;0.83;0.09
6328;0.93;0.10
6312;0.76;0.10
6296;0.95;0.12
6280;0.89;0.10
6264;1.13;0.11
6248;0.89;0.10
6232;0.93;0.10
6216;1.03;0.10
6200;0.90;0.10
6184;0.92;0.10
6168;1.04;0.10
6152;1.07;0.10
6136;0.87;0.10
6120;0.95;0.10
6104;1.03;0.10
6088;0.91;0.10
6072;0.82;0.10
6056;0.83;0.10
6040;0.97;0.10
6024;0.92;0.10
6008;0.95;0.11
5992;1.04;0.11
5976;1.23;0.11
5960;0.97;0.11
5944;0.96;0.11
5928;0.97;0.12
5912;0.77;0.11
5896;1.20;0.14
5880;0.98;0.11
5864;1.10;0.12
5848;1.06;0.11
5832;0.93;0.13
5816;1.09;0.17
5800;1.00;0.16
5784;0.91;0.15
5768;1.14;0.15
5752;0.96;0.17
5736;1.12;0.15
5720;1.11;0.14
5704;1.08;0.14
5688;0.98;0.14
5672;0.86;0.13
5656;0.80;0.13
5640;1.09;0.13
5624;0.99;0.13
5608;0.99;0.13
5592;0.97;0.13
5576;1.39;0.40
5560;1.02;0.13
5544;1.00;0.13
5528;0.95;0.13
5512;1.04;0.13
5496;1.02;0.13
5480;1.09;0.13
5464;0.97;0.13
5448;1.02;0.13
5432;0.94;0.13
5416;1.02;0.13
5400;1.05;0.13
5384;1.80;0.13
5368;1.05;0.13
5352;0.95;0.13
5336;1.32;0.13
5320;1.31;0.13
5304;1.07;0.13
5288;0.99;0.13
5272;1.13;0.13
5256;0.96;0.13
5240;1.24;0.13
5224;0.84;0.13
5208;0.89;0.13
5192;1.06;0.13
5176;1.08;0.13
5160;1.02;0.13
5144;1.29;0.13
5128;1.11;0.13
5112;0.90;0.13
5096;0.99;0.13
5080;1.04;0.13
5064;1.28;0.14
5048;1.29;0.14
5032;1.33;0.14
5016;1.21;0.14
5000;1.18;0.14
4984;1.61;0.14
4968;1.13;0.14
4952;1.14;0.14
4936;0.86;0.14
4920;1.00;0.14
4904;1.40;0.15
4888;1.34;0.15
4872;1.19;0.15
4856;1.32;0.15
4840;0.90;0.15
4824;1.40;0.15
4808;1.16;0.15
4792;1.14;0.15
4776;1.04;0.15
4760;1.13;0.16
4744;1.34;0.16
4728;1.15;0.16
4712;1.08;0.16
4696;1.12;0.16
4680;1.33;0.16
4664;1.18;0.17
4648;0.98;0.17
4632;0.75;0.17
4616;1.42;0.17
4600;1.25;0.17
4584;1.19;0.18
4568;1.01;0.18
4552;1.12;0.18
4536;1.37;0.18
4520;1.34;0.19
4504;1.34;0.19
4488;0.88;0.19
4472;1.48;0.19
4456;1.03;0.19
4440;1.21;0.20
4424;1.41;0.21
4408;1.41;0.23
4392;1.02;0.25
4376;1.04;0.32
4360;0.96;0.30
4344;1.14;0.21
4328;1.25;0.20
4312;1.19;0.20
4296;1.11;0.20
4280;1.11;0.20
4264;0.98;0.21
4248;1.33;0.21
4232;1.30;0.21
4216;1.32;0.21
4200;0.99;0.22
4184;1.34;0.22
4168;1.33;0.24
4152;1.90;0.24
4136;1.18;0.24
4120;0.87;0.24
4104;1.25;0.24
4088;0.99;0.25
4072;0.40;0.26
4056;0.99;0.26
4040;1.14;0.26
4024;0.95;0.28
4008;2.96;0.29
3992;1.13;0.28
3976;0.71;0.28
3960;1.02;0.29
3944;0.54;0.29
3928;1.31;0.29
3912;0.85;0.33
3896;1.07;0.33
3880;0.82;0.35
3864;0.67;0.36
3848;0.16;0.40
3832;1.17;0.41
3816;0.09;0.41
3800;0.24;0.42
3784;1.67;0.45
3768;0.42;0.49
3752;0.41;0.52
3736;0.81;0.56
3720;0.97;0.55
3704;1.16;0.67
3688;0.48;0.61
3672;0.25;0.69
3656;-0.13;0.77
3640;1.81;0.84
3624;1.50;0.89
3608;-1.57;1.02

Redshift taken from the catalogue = 0.076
